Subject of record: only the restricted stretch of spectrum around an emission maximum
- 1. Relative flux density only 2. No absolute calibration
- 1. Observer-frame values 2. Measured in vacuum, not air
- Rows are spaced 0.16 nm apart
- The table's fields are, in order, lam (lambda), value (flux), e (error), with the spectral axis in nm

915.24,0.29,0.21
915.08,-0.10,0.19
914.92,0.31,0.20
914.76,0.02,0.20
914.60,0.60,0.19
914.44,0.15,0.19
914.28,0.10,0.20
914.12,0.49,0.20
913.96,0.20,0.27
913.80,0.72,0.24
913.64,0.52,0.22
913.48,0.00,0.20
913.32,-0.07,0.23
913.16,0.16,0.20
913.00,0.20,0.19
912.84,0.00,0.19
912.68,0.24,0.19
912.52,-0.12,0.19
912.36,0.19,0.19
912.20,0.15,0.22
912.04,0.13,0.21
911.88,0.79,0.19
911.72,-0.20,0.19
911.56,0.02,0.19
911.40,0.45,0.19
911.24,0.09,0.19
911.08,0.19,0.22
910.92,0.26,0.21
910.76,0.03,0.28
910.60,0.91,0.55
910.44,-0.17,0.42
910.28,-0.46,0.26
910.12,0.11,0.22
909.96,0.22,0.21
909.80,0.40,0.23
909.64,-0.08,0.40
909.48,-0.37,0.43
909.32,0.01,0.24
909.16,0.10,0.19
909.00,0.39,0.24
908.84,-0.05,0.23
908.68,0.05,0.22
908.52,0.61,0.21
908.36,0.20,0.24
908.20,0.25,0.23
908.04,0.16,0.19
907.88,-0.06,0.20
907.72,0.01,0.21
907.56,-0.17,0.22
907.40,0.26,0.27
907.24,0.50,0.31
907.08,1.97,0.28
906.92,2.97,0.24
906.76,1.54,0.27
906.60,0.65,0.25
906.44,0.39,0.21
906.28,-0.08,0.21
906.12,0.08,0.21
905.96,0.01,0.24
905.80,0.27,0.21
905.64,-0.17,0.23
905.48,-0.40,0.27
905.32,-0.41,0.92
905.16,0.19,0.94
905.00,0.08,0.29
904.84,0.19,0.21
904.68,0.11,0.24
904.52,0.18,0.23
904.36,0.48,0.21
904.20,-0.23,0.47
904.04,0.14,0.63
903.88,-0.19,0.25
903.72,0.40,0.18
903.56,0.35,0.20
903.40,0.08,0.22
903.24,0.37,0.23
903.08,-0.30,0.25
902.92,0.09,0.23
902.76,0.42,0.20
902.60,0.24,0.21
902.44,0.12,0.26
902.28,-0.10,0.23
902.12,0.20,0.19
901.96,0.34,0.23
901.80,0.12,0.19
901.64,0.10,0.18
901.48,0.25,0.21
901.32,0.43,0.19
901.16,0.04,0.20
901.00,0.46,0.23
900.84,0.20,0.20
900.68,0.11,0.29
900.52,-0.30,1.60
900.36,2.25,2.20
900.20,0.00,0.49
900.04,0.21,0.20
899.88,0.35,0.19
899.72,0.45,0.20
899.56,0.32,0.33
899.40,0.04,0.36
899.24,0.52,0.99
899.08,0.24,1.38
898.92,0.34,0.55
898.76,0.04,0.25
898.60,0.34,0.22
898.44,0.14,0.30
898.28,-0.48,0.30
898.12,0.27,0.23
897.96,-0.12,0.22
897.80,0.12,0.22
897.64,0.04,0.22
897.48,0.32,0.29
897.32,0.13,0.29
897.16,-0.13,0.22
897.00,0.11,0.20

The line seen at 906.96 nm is Hbeta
